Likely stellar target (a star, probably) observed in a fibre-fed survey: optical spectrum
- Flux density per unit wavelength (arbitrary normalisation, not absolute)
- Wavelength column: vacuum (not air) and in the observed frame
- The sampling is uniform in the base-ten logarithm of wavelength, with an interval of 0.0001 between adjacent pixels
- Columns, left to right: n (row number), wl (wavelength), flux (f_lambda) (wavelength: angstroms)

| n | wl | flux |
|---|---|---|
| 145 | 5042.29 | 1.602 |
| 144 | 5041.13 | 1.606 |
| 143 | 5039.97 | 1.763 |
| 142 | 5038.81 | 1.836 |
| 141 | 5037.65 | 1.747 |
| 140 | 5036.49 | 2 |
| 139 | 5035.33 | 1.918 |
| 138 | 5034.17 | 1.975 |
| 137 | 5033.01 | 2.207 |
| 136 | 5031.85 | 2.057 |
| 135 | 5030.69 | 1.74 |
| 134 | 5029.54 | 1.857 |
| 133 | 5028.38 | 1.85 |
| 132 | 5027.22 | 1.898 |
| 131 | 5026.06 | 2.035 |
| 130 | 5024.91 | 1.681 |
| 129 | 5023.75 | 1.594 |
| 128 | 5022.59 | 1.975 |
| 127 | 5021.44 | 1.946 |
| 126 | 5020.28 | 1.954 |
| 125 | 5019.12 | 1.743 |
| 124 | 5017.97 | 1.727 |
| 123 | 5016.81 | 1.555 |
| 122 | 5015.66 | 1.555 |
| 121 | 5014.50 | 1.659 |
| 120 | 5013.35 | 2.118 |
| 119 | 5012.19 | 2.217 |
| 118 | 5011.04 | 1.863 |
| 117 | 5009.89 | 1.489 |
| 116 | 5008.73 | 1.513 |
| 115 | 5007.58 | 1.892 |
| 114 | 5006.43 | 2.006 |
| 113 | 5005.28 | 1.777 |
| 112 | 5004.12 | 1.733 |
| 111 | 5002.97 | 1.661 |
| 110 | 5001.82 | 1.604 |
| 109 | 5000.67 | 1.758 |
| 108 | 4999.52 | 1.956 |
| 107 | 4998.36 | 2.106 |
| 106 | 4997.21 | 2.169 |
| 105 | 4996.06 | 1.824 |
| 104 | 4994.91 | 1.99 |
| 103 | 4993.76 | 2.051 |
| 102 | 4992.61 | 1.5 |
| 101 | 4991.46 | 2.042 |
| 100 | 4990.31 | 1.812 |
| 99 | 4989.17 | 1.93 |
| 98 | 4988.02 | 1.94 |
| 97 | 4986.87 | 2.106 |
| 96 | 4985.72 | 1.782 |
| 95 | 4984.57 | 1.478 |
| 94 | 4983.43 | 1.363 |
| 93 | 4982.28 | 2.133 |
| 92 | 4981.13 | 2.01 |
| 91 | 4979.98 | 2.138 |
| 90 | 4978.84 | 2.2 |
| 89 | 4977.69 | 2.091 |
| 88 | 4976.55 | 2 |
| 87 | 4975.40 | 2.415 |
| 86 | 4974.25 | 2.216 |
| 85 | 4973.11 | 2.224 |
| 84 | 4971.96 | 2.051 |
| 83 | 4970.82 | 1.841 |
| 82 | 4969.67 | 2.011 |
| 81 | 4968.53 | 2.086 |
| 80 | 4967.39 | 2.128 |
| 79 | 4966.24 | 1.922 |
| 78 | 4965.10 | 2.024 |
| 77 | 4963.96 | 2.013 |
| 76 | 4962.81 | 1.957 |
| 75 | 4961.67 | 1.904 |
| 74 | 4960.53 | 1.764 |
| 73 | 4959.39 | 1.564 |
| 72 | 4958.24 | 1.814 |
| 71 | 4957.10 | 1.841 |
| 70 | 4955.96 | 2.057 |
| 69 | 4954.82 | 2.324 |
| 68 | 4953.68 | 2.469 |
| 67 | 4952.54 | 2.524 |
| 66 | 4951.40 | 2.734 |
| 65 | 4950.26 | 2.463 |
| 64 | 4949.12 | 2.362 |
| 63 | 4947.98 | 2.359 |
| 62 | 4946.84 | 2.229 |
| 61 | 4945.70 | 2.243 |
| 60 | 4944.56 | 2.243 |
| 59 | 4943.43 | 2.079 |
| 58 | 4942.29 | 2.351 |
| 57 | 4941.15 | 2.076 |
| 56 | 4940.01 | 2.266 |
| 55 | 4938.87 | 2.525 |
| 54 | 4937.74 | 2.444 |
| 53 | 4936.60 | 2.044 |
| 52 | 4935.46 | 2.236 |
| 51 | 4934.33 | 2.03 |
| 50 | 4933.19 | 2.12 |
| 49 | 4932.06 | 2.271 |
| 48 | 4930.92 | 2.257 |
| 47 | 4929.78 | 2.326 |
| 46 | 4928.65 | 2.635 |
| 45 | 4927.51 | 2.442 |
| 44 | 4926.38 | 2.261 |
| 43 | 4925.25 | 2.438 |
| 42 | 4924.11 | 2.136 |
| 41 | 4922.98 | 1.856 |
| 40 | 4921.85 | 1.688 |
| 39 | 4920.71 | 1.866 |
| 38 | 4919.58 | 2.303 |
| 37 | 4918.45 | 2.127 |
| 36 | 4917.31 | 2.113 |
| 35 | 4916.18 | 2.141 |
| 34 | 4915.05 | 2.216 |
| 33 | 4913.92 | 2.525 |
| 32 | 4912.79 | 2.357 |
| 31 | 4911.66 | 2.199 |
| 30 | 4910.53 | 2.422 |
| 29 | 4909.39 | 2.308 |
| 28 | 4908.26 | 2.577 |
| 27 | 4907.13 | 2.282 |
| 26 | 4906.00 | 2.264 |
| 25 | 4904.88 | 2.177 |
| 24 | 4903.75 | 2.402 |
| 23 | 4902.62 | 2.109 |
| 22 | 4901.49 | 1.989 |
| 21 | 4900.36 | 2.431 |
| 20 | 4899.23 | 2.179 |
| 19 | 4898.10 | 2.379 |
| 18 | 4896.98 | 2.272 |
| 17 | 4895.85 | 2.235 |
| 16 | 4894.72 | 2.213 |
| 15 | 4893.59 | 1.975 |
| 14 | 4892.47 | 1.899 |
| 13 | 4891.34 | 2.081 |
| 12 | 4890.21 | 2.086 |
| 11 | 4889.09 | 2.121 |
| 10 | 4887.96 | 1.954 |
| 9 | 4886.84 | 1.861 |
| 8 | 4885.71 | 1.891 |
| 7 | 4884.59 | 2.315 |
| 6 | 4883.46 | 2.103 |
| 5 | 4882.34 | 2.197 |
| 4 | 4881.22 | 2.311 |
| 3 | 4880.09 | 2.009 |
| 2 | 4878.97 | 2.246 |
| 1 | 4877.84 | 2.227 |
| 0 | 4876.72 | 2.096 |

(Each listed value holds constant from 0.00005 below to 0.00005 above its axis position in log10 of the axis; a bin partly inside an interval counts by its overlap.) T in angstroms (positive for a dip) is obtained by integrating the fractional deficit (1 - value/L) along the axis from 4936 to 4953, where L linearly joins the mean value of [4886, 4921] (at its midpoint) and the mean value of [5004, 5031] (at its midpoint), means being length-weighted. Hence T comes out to -2.2 angstroms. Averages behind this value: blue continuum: 2.2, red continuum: 1.81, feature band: 2.33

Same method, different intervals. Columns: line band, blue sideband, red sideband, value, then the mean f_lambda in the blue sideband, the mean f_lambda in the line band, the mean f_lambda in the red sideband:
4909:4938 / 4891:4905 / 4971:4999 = -1.3 angstroms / 2.18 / 2.22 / 1.98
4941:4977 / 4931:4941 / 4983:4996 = -1.3 angstroms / 2.24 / 2.13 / 1.82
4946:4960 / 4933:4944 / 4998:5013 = -0.6 angstroms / 2.22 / 2.23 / 1.81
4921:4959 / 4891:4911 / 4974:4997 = -2.5 angstroms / 2.23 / 2.24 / 1.95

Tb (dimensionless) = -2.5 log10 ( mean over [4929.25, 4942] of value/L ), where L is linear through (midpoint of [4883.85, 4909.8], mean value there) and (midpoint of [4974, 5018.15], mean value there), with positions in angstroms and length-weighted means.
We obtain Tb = -0.09 mag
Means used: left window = 2.17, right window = 1.88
